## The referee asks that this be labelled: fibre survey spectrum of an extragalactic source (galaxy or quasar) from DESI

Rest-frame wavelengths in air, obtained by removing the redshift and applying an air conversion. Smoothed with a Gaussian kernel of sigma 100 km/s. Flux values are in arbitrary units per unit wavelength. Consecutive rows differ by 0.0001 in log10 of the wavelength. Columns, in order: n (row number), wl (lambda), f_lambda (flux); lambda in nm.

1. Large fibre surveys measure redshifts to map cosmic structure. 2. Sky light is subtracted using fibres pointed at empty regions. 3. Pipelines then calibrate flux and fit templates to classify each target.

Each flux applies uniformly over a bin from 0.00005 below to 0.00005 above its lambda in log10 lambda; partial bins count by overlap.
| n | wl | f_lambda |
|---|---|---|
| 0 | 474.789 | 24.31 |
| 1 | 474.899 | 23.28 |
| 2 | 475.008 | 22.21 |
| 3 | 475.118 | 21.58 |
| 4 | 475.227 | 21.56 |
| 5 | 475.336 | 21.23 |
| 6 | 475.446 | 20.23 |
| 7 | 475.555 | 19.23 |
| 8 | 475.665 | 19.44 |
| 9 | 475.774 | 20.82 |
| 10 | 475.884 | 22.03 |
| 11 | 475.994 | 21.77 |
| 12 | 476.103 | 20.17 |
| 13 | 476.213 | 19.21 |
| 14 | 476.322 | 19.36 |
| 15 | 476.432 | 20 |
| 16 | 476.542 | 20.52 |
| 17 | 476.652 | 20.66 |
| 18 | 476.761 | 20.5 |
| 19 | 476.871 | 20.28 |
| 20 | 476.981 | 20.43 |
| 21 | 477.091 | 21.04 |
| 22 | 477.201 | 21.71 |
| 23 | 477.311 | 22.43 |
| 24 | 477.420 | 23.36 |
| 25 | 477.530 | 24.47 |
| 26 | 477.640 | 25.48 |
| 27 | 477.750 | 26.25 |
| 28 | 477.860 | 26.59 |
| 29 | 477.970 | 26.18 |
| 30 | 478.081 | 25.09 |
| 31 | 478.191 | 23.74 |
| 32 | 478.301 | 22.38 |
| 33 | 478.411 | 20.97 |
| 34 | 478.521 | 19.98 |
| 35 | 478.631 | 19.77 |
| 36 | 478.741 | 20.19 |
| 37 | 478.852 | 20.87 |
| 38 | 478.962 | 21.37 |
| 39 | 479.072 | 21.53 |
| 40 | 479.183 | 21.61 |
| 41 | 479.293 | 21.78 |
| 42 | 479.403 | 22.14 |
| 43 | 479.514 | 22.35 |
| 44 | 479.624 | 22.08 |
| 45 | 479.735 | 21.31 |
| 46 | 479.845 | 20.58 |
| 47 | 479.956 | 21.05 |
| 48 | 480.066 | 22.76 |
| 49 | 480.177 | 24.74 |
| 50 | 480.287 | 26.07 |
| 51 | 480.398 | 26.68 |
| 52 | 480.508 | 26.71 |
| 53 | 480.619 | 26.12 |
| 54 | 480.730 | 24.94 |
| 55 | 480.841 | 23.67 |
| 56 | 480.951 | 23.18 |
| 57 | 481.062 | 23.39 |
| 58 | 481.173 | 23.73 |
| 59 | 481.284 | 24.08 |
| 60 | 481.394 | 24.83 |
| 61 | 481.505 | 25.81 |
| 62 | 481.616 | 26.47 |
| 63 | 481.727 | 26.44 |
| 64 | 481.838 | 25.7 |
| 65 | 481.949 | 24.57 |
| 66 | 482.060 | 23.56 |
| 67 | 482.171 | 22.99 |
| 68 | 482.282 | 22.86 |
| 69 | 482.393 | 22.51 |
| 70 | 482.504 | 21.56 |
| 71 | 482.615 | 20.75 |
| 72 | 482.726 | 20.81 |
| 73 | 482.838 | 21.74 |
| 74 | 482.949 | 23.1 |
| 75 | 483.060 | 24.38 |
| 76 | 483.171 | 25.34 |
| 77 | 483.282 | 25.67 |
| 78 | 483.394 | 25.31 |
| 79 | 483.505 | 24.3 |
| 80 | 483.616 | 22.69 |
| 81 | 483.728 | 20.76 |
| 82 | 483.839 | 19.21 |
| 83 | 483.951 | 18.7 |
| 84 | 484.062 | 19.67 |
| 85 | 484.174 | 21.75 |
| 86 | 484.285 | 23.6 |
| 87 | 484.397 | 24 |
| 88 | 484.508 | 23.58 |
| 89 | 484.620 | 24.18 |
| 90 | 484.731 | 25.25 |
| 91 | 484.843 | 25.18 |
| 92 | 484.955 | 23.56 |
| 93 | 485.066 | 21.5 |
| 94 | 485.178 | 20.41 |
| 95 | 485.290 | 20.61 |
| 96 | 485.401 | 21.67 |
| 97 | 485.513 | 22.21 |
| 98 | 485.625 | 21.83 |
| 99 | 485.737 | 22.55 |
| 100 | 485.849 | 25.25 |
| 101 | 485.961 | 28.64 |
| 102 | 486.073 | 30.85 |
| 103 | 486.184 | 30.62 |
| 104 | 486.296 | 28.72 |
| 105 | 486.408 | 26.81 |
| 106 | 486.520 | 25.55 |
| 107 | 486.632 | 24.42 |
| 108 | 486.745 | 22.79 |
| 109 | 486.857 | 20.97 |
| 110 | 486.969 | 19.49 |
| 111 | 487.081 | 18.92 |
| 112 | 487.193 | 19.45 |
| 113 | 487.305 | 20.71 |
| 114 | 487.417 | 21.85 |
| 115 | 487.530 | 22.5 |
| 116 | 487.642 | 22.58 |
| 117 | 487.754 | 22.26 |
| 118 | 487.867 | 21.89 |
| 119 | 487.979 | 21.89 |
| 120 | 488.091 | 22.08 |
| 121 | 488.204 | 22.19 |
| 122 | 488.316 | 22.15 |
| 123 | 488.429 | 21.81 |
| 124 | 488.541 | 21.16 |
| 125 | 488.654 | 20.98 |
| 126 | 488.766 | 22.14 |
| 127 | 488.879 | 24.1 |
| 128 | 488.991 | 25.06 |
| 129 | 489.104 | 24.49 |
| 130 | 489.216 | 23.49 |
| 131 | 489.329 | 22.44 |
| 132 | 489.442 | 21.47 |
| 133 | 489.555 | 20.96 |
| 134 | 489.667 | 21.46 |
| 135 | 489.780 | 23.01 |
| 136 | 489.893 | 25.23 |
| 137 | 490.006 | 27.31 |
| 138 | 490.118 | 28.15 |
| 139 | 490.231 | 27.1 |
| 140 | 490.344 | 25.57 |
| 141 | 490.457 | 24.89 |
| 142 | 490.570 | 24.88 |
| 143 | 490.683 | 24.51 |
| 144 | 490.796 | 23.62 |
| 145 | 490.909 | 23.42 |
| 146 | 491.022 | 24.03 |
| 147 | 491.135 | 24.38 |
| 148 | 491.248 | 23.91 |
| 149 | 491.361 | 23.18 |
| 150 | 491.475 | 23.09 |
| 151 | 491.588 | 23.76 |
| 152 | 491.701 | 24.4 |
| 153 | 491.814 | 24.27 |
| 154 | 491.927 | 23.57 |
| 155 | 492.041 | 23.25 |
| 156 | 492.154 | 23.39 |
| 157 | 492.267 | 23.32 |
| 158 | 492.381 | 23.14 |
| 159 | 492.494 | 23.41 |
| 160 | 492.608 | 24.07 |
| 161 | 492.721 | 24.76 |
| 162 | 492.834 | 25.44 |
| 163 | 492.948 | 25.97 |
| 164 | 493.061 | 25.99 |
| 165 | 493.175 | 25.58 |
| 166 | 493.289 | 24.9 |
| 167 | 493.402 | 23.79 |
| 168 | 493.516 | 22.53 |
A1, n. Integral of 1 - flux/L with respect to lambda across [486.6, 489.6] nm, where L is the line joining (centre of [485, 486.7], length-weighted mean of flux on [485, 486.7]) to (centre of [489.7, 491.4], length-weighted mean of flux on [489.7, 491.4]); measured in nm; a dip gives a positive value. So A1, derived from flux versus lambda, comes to 0.340 nm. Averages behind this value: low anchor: 24.8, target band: 22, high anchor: 24.9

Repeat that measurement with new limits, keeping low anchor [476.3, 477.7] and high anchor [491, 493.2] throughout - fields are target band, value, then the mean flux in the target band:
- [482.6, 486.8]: -0.14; 23.7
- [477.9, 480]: 0.01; 21.9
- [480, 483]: -0.23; 24.1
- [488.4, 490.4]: 0.00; 23.7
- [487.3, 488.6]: 0.08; 22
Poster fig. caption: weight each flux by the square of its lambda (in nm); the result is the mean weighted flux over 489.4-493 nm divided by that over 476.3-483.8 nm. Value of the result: 1.1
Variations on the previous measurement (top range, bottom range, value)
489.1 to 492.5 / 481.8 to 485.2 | 1.08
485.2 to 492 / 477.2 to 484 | 1.05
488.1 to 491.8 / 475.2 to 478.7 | 1.15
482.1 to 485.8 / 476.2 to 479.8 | 1.05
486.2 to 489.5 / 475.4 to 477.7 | 1.12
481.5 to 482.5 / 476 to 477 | 1.23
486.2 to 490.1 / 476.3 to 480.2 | 1.08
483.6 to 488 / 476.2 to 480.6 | 1.06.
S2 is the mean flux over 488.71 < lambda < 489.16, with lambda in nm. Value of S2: 24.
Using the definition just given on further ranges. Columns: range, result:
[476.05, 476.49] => 19.7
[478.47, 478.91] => 20.2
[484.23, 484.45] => 23.7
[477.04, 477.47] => 22.2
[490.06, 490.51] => 26.5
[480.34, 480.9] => 25.6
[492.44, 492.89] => 24.4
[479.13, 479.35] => 21.8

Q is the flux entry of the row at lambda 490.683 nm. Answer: 24.51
